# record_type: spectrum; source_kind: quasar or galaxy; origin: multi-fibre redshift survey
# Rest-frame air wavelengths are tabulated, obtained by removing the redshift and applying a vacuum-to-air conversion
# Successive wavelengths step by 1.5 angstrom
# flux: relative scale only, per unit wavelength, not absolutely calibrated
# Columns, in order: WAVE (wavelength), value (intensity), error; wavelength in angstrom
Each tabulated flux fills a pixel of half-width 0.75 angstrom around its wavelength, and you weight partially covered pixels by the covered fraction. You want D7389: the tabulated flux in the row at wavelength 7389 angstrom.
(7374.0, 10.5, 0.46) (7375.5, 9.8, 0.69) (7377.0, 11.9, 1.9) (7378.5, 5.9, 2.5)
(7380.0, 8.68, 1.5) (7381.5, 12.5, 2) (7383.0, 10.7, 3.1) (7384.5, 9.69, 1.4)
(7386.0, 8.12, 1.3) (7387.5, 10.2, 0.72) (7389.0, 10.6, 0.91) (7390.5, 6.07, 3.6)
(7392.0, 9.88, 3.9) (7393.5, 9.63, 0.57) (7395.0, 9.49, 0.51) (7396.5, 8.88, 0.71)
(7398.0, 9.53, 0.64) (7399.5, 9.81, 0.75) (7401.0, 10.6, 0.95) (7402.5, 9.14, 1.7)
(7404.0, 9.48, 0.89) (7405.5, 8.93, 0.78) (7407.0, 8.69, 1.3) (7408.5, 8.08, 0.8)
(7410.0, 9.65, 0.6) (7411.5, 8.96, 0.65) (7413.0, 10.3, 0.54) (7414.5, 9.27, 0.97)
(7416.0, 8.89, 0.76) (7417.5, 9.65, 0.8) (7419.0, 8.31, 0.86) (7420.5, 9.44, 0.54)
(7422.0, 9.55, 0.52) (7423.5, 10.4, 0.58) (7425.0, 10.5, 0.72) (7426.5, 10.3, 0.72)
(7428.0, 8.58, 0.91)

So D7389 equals 10.6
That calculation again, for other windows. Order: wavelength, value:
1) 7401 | 10.6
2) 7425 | 10.5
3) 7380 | 8.68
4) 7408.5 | 8.08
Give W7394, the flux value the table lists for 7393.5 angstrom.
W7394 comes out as 9.63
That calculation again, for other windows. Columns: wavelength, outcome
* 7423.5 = 10.4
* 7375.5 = 9.8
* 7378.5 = 5.9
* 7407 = 8.69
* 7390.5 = 6.07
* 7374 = 10.5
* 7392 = 9.88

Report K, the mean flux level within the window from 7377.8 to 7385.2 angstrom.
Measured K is 9.52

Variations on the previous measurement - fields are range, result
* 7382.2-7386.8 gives 9.54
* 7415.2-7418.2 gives 9.26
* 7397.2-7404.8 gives 9.7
